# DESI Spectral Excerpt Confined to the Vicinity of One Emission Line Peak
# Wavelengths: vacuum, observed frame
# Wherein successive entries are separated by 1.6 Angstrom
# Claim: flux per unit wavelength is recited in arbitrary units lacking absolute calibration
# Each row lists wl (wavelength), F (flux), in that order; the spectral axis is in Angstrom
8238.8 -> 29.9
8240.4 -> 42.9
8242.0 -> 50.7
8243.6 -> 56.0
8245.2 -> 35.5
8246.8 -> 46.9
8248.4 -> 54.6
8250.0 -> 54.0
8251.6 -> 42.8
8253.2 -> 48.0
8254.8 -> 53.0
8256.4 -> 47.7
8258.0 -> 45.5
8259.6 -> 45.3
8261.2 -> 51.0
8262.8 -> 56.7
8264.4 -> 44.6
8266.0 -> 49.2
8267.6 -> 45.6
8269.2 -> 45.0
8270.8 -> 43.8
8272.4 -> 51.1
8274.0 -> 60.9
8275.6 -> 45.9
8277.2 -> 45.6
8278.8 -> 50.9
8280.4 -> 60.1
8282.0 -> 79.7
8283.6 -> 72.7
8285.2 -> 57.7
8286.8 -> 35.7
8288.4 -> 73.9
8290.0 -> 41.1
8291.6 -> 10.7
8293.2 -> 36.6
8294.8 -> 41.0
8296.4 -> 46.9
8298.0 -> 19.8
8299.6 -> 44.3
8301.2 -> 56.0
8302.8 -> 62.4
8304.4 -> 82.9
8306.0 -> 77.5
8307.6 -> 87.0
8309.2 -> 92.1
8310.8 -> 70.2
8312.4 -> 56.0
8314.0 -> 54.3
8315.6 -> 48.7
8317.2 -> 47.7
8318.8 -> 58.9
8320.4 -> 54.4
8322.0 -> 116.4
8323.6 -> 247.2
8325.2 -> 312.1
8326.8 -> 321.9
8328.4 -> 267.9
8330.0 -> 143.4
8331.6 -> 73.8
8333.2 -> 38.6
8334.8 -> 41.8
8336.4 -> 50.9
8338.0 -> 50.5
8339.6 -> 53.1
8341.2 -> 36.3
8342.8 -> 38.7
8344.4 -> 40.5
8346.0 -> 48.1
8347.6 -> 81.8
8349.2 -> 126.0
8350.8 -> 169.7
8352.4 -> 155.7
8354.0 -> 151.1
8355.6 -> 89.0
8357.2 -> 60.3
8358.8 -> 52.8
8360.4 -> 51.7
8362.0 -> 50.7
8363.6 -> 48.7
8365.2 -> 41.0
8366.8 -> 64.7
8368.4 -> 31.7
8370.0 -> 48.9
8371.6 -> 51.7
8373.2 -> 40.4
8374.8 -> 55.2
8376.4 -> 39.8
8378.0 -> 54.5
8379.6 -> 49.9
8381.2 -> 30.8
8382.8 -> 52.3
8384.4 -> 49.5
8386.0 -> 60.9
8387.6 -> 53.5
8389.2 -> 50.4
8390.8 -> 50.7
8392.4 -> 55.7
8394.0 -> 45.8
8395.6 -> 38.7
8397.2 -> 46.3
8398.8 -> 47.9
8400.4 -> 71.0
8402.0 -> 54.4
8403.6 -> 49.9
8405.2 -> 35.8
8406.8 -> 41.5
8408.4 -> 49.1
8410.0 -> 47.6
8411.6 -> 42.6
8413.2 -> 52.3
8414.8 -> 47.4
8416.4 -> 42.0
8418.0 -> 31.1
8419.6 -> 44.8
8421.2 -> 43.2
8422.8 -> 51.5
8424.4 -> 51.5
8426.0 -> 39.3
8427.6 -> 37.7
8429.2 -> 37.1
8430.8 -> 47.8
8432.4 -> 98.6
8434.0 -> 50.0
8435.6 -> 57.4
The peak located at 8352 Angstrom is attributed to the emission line [N II]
